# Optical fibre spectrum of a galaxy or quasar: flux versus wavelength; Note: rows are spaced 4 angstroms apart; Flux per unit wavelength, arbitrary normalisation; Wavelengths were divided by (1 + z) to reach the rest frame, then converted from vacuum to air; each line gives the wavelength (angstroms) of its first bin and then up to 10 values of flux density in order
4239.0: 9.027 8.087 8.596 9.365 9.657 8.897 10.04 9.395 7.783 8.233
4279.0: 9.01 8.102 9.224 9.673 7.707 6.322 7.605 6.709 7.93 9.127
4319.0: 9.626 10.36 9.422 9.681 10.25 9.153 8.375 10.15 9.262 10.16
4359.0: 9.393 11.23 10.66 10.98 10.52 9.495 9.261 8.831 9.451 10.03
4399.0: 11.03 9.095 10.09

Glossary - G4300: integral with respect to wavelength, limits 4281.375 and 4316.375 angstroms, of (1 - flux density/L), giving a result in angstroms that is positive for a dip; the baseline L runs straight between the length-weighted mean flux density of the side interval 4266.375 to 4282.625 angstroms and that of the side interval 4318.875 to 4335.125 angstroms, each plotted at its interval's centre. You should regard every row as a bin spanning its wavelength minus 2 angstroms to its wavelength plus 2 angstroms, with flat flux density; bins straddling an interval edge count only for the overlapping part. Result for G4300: 4.15 angstroms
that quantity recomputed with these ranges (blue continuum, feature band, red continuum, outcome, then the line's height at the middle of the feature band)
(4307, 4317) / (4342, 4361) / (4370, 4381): -0.1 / 9.48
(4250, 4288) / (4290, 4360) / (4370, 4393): 3.1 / 9.33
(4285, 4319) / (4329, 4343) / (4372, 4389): -1.2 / 8.77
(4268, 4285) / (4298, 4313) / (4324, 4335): 3.2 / 9.12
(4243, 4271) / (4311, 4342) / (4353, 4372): 1.5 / 10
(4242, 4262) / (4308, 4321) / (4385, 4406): 0.8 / 9.32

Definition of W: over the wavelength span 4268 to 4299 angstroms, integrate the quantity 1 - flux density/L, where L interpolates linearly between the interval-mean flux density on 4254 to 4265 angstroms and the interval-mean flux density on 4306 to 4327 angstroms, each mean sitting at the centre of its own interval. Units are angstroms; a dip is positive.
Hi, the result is 2.8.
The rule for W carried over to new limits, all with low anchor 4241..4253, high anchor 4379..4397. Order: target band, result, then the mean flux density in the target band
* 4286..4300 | 1.0 angstroms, 8.3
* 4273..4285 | 0.5 angstroms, 8.45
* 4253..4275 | -0.8 angstroms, 9.07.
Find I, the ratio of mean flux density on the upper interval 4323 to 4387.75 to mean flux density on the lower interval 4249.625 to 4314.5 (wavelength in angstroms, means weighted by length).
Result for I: 1.16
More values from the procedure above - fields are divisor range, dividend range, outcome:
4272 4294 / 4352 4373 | 1.19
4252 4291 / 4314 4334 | 1.08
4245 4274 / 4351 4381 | 1.13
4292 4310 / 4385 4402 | 1.35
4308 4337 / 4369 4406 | 1.05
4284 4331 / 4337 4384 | 1.16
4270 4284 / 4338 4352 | 1.11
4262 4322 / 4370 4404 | 1.17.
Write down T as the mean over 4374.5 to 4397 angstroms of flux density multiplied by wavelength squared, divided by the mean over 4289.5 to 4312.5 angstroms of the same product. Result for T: 1.3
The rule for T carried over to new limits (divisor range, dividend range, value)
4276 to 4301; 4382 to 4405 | 1.21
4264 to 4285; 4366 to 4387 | 1.23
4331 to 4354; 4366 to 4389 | 1.06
